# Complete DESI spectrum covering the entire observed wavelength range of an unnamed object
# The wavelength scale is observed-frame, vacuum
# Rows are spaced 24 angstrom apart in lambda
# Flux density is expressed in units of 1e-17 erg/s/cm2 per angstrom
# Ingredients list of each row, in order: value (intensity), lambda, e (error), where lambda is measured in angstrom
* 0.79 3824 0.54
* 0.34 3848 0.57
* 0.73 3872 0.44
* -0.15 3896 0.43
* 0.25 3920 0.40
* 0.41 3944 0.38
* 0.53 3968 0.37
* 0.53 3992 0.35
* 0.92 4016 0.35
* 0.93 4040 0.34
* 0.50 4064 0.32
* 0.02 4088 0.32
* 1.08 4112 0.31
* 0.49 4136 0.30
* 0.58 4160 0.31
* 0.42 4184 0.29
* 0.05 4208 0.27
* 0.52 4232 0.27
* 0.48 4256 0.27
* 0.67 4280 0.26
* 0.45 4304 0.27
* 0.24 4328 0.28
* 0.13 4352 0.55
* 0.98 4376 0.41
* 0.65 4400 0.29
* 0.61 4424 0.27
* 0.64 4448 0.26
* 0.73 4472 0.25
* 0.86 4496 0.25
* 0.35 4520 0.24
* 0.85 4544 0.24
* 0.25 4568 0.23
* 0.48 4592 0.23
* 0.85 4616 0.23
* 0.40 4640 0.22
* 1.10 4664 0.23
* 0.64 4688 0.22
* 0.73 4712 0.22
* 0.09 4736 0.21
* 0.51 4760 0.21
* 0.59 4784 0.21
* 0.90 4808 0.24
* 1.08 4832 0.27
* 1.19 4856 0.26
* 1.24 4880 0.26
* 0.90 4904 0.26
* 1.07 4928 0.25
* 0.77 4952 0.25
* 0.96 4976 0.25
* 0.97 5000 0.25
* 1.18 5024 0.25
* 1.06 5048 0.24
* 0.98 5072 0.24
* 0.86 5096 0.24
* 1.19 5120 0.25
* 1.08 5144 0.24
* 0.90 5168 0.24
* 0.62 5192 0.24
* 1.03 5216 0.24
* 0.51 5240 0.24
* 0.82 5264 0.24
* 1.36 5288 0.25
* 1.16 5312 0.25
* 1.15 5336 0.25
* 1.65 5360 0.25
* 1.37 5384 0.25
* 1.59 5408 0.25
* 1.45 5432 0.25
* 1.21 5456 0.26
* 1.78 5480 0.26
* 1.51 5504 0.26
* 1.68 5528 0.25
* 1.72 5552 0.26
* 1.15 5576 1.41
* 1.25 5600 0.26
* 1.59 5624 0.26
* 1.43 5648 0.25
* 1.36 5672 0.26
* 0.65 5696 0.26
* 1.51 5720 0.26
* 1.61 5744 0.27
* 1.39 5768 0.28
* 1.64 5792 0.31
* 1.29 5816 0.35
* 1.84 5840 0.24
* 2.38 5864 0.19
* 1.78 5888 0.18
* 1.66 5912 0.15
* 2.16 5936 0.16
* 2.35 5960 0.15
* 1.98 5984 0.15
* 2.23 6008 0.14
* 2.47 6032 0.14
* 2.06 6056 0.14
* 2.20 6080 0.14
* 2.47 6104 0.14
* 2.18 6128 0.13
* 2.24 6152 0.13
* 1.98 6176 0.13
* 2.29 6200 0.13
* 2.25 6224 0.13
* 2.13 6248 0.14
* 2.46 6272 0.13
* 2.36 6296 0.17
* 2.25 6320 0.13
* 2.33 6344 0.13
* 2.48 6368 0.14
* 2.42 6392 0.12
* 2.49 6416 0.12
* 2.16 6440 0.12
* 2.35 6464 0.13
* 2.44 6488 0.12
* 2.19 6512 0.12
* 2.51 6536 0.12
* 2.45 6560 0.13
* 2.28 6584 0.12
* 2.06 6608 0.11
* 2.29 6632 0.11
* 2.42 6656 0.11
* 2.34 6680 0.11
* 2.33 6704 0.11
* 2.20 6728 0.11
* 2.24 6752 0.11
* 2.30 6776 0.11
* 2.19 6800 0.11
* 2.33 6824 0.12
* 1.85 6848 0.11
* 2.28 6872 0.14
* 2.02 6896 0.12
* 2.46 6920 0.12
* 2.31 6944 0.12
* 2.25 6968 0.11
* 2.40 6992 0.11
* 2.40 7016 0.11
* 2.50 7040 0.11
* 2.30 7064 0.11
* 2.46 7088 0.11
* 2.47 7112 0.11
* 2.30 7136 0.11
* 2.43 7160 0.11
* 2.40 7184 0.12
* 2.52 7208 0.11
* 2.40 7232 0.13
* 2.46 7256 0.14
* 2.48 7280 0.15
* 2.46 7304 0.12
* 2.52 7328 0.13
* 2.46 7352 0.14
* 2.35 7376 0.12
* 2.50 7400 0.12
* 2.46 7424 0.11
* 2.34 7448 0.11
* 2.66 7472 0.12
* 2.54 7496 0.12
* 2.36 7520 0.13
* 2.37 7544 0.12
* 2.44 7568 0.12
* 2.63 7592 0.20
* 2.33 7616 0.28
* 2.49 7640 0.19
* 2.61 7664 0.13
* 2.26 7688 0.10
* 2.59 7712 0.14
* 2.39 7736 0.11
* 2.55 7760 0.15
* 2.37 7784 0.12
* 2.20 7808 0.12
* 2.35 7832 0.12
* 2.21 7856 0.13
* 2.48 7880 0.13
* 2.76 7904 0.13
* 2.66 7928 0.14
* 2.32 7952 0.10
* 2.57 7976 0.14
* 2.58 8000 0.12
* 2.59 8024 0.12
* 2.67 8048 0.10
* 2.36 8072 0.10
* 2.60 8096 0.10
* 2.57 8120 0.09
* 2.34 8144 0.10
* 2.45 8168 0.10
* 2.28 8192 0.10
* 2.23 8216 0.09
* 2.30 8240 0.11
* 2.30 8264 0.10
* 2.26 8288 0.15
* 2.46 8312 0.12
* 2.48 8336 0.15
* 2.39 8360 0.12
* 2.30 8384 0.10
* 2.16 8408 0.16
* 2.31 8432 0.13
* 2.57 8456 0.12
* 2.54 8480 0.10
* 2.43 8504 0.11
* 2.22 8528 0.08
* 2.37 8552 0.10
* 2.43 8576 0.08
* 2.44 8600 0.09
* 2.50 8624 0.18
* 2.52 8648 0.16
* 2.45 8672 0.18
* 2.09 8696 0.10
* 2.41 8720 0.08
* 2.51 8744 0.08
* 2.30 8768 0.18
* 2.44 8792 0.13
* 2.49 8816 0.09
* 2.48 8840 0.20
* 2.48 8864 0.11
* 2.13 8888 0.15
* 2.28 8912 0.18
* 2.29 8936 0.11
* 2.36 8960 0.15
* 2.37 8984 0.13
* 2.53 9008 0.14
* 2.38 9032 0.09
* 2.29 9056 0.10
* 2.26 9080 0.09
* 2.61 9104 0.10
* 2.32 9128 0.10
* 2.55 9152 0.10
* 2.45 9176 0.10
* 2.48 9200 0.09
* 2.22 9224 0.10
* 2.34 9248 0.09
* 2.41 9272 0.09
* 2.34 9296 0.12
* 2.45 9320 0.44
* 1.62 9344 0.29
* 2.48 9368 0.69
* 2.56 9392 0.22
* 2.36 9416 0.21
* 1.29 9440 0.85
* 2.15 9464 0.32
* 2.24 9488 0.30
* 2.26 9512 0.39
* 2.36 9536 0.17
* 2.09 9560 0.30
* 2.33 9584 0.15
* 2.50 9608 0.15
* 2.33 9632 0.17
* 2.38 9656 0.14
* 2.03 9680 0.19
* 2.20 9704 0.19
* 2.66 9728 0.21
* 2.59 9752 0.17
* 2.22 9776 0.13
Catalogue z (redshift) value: 0.323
